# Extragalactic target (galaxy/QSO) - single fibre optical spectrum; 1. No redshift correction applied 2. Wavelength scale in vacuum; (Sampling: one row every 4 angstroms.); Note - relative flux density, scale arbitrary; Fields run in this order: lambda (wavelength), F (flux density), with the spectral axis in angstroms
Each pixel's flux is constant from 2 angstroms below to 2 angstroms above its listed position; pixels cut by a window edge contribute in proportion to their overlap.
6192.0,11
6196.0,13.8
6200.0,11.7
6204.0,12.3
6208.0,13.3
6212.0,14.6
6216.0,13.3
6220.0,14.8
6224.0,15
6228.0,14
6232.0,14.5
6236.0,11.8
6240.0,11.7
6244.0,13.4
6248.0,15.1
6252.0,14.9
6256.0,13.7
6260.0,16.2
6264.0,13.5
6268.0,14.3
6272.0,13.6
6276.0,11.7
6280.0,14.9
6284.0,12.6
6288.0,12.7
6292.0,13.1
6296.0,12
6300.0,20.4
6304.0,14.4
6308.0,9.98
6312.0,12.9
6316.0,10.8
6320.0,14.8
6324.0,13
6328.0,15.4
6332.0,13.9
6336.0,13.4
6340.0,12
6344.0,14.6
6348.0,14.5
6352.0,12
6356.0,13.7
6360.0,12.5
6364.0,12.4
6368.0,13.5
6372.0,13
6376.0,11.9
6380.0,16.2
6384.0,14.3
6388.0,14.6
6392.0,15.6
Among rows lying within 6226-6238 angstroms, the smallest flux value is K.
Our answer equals 11.8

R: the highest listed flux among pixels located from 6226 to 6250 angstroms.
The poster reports 15.1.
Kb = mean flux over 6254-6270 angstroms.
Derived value 14.4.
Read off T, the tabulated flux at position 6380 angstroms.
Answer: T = 16.2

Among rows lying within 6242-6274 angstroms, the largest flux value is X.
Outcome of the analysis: 16.2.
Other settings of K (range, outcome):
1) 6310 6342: 10.8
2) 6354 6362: 12.5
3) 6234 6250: 11.7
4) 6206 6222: 13.3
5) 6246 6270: 13.5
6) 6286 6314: 9.98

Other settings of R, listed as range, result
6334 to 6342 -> 13.4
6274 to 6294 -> 14.9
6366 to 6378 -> 13.5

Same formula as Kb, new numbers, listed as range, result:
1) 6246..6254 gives 15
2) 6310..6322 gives 12.8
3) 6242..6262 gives 14.7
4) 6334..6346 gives 13.3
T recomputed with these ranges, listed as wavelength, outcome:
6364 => 12.4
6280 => 14.9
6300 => 20.4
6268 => 14.3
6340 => 12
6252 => 14.9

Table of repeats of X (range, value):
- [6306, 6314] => 12.9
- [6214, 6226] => 15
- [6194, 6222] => 14.8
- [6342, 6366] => 14.6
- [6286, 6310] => 20.4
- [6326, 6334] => 15.4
